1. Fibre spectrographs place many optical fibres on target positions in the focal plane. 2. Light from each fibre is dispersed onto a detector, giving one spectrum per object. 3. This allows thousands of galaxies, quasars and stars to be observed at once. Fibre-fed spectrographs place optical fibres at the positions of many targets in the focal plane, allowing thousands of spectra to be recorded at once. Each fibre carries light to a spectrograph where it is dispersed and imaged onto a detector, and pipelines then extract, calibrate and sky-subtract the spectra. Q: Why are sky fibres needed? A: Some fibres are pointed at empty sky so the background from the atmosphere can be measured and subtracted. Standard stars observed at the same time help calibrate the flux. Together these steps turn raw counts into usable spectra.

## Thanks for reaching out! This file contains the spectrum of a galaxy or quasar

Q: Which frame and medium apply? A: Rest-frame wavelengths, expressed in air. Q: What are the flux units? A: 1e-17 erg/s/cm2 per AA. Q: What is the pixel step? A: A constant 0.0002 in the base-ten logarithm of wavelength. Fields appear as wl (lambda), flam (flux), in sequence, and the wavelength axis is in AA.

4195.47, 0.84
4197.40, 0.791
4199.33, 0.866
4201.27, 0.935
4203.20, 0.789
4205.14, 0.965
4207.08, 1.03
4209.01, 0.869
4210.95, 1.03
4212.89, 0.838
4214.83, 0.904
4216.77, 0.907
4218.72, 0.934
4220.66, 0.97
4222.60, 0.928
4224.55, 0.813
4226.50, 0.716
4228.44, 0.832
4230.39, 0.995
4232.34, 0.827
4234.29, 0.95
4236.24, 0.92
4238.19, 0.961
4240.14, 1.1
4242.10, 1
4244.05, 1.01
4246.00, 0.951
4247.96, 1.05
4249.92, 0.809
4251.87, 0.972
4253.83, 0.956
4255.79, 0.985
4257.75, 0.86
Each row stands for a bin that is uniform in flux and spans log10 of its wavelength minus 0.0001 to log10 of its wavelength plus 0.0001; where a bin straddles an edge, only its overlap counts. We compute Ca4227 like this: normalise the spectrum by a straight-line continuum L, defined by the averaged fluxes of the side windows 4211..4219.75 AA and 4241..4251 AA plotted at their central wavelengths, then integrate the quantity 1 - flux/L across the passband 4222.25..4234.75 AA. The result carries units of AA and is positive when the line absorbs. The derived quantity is 1.0 AA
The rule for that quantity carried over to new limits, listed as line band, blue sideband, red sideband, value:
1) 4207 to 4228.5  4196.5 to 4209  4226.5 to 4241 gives 0.34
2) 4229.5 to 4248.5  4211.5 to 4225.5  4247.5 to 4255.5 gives -0.95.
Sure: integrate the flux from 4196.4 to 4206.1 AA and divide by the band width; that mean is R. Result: 0.869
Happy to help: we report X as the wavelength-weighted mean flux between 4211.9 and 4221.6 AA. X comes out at 0.91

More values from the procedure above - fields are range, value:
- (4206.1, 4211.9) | 0.977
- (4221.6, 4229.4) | 0.823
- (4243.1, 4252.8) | 0.959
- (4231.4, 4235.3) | 0.889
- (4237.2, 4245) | 1.02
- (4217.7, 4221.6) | 0.95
